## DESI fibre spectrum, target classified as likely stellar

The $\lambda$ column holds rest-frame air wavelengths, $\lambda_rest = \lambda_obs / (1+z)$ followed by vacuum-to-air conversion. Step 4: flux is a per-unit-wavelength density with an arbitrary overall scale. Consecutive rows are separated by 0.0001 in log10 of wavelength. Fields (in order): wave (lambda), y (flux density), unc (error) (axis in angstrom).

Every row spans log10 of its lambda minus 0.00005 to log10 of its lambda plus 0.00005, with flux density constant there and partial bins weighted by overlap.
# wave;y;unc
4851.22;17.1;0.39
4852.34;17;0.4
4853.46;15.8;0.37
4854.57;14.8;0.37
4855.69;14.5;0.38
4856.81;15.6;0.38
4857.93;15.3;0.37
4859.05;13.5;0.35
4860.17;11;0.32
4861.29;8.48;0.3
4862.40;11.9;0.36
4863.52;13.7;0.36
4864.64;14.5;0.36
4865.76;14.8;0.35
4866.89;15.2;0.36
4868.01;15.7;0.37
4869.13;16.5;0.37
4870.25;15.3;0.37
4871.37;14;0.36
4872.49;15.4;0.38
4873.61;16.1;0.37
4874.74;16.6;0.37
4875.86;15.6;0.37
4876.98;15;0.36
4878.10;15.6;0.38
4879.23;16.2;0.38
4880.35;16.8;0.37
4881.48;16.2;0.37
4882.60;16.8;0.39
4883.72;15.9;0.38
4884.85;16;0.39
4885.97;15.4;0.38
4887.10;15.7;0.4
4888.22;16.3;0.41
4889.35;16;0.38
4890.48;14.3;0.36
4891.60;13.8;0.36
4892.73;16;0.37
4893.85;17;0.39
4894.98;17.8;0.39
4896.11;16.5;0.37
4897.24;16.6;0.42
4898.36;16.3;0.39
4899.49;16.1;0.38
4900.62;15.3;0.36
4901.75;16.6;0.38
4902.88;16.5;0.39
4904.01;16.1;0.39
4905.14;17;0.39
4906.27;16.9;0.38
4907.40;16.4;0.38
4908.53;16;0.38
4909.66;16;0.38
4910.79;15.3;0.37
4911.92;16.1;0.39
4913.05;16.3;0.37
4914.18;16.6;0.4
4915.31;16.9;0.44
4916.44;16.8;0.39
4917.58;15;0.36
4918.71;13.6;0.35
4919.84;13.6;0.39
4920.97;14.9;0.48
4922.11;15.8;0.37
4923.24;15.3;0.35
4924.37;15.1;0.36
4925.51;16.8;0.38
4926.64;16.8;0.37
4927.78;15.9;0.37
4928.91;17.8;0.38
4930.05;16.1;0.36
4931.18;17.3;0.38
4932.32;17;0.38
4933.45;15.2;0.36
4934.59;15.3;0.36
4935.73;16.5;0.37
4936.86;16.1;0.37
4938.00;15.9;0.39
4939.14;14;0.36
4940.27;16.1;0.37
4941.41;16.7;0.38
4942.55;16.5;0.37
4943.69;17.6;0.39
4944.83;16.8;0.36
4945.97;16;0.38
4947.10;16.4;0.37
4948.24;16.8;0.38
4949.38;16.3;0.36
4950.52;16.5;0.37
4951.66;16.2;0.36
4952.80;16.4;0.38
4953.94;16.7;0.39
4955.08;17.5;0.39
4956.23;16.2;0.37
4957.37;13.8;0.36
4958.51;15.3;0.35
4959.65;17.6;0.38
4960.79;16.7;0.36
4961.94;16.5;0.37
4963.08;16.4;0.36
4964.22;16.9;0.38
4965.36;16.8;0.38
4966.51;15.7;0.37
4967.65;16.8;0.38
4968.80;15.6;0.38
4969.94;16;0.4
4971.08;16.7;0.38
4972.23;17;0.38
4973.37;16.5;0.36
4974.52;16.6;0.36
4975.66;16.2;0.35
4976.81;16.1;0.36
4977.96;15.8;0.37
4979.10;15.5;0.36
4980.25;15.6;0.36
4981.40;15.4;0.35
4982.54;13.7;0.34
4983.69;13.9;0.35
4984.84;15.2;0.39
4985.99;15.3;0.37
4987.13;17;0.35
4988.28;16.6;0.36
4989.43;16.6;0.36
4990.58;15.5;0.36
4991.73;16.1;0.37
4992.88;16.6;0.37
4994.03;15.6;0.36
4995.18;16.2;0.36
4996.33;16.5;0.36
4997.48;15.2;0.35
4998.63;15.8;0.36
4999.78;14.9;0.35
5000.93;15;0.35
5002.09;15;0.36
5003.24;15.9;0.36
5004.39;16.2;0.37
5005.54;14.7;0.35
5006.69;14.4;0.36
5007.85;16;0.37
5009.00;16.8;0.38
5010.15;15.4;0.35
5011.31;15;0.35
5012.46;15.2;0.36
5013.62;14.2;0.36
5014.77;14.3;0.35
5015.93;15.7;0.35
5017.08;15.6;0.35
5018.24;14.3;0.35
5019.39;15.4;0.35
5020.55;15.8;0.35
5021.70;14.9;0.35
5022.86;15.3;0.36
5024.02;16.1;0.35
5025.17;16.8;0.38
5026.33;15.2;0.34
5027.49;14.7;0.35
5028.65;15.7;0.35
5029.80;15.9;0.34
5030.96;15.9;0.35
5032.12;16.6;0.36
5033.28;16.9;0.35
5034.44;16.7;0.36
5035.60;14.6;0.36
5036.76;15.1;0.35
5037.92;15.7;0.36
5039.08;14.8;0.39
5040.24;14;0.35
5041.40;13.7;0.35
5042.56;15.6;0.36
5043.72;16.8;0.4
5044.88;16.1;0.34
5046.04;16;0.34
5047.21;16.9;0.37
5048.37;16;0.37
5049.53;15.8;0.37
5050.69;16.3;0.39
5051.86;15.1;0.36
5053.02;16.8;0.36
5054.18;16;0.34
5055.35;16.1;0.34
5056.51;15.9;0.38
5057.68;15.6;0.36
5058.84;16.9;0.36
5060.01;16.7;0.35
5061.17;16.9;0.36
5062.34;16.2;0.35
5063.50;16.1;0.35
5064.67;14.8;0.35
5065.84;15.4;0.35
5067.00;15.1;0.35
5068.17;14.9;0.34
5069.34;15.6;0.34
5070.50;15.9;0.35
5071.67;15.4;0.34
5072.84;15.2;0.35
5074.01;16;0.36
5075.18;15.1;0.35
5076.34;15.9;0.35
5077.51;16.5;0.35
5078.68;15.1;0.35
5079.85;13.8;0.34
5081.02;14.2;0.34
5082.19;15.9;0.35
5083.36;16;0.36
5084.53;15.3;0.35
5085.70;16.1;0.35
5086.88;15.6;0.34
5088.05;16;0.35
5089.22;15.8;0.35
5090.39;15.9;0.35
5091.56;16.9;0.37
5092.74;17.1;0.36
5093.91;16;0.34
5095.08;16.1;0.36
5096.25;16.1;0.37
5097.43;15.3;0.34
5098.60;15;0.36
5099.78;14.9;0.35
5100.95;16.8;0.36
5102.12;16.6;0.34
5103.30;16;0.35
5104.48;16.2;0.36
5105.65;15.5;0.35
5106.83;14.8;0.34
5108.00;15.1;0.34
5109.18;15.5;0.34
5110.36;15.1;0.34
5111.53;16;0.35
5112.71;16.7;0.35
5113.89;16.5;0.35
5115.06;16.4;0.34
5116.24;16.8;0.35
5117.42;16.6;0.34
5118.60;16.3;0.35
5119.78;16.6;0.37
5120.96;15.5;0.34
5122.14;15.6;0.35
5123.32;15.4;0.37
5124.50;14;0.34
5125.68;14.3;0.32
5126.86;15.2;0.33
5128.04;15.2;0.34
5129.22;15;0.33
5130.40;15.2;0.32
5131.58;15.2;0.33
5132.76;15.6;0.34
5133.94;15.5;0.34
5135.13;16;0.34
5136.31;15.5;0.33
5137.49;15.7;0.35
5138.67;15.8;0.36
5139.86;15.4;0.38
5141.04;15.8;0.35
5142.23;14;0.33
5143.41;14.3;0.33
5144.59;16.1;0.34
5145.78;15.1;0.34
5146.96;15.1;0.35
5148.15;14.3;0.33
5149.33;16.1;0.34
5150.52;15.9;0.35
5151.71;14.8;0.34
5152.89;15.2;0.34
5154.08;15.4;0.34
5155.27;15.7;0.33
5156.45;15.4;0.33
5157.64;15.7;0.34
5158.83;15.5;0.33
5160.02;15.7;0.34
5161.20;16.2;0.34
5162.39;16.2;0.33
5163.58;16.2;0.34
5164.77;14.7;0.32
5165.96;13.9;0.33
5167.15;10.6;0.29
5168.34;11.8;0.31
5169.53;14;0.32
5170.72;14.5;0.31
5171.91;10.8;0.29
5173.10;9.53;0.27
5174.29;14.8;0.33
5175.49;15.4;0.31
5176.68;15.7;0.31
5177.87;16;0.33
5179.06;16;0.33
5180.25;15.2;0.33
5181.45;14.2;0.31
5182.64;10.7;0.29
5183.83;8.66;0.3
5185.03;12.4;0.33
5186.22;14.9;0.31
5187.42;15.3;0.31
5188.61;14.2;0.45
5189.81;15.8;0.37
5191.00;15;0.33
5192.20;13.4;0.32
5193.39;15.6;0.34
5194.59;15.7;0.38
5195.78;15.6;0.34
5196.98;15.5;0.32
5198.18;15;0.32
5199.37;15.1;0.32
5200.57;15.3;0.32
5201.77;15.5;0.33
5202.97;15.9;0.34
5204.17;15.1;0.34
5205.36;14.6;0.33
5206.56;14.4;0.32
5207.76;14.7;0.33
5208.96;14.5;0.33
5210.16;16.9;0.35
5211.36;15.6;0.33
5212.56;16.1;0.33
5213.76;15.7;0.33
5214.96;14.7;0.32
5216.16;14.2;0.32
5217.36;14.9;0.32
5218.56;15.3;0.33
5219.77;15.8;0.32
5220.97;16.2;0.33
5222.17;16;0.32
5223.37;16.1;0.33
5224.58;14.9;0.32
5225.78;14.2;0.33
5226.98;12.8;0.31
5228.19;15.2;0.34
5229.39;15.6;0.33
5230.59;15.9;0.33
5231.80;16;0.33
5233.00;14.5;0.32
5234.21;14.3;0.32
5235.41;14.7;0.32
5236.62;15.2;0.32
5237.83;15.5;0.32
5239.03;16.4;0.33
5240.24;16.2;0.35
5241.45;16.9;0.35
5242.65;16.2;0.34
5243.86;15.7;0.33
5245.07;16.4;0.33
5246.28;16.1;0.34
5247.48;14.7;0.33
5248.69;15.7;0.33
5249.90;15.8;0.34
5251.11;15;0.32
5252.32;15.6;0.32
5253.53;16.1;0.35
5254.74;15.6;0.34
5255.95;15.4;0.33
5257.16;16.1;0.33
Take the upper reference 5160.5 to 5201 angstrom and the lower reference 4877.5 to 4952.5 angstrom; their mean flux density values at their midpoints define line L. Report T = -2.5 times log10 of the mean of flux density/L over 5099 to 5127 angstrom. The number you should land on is -0.08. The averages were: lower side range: 16.1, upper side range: 14.2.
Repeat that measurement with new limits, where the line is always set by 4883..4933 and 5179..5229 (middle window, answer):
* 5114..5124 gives -0.07 mag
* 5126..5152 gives -0.02 mag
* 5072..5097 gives -0.03 mag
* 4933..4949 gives -0.02 mag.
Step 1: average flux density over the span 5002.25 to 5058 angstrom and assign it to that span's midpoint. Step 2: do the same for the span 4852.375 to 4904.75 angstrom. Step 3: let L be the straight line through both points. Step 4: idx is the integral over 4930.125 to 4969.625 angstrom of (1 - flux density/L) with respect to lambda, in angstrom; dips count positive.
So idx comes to -2.1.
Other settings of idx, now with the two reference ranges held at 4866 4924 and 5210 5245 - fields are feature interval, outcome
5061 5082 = 0.3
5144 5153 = 0.1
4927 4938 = -0.4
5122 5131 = 0.4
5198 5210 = 0.3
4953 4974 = -0.8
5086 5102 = -0.4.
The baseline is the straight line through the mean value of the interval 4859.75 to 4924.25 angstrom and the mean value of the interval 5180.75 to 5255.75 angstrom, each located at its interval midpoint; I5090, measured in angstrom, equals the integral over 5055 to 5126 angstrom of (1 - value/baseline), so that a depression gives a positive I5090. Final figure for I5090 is -2.4 angstrom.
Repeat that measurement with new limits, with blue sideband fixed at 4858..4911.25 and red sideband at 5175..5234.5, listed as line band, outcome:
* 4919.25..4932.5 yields -0.5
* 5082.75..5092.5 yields -0.6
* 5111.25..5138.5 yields -1.1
